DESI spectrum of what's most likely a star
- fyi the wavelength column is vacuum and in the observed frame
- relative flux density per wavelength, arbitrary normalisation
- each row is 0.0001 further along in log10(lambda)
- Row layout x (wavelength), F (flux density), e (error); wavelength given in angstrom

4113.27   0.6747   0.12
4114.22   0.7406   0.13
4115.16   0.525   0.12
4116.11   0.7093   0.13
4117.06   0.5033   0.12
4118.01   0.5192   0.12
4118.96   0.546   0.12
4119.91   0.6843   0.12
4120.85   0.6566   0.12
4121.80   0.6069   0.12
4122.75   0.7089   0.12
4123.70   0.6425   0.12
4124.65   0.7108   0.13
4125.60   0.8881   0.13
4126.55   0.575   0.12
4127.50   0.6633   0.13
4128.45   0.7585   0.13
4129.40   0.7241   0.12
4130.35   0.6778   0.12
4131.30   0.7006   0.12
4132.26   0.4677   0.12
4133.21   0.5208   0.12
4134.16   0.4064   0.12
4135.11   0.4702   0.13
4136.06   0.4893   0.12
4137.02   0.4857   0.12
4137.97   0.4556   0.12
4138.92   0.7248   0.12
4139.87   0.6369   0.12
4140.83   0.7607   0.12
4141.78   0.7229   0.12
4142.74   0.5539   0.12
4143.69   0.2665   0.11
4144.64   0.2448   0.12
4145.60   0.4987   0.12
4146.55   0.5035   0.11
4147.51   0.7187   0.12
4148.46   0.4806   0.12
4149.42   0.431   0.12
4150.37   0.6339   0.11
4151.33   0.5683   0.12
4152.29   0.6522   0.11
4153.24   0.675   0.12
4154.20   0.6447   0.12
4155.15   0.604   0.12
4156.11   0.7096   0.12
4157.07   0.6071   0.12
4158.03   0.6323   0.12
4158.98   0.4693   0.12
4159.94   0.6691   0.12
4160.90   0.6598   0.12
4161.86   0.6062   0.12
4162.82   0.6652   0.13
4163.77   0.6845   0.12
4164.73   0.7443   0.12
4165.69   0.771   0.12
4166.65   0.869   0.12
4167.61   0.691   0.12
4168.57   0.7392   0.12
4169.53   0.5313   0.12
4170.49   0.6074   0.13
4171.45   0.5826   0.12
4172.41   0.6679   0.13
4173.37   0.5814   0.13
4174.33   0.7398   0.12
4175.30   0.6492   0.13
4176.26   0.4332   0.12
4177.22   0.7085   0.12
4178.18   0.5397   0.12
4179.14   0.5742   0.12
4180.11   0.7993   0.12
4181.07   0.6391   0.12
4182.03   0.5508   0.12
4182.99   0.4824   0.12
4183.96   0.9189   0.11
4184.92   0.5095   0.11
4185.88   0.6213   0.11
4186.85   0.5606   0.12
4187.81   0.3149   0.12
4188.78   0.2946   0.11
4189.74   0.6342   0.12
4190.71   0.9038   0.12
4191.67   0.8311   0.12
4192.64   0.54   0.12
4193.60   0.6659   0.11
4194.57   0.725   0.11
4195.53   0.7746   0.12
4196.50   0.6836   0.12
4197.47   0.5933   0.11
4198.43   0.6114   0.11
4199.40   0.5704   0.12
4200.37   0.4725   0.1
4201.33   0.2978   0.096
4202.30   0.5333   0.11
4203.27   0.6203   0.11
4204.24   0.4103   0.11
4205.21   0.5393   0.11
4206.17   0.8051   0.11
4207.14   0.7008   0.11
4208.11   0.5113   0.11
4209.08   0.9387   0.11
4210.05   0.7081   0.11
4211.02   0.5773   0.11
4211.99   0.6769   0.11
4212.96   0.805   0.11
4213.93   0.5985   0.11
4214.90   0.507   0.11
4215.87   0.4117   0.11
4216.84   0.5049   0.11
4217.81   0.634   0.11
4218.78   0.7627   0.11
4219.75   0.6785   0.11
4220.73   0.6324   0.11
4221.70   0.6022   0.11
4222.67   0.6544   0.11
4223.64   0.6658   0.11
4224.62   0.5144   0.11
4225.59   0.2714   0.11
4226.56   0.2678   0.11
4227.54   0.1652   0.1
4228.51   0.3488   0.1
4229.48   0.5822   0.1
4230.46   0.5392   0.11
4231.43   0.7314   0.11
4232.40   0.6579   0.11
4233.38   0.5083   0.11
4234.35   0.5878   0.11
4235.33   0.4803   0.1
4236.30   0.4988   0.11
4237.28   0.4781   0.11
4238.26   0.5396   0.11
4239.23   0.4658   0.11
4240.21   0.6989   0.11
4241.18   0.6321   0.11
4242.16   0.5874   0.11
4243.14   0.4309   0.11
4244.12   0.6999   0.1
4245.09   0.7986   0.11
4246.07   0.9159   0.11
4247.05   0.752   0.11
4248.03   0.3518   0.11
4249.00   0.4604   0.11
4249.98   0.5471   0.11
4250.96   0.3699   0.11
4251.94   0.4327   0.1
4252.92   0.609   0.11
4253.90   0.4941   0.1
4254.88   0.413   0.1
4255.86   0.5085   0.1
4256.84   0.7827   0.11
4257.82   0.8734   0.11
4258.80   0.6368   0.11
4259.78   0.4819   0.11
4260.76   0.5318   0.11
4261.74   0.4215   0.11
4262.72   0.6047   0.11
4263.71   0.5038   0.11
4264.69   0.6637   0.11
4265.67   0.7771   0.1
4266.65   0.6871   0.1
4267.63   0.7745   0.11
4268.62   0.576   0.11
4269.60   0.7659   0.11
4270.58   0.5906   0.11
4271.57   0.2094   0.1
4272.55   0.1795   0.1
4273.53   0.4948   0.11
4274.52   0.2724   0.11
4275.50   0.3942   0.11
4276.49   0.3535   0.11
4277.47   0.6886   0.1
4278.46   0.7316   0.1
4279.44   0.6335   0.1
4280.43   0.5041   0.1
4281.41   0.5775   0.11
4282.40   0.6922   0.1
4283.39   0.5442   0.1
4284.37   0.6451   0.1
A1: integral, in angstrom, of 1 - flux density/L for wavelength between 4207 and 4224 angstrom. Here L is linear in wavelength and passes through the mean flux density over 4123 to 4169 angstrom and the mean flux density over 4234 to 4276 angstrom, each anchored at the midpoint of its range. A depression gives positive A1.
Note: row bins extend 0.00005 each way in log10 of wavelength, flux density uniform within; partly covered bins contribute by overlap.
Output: -1.9 angstrom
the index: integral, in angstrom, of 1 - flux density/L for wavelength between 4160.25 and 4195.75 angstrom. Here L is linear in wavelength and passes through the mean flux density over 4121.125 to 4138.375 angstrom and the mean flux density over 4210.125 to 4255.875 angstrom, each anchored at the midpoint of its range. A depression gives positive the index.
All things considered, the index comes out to -3.53 angstrom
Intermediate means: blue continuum 0.609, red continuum 0.556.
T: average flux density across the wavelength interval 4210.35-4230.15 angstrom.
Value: 0.544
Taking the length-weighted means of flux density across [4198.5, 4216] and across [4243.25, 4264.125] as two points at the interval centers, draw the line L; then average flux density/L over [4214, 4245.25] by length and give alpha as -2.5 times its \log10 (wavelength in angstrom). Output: 0.08 mag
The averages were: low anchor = 0.598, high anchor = 0.578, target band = 0.546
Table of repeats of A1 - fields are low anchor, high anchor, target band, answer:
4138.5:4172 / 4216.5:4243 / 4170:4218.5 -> -2.9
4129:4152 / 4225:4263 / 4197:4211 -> -1.3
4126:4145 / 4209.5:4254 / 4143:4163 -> 0.0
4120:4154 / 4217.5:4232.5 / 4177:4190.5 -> -0.5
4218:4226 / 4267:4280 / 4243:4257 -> -0.4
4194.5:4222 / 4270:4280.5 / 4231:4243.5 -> -0.3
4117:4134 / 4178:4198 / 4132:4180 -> 2.8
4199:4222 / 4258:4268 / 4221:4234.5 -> 2.2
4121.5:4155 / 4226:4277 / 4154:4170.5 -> -2.4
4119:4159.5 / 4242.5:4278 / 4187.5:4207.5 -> -0.7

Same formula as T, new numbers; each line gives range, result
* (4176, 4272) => 0.586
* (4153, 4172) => 0.658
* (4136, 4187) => 0.612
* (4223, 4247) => 0.549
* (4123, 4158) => 0.592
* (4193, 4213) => 0.625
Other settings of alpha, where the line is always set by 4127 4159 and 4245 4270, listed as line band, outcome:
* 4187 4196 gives -0.07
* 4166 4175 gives -0.15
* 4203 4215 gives -0.10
